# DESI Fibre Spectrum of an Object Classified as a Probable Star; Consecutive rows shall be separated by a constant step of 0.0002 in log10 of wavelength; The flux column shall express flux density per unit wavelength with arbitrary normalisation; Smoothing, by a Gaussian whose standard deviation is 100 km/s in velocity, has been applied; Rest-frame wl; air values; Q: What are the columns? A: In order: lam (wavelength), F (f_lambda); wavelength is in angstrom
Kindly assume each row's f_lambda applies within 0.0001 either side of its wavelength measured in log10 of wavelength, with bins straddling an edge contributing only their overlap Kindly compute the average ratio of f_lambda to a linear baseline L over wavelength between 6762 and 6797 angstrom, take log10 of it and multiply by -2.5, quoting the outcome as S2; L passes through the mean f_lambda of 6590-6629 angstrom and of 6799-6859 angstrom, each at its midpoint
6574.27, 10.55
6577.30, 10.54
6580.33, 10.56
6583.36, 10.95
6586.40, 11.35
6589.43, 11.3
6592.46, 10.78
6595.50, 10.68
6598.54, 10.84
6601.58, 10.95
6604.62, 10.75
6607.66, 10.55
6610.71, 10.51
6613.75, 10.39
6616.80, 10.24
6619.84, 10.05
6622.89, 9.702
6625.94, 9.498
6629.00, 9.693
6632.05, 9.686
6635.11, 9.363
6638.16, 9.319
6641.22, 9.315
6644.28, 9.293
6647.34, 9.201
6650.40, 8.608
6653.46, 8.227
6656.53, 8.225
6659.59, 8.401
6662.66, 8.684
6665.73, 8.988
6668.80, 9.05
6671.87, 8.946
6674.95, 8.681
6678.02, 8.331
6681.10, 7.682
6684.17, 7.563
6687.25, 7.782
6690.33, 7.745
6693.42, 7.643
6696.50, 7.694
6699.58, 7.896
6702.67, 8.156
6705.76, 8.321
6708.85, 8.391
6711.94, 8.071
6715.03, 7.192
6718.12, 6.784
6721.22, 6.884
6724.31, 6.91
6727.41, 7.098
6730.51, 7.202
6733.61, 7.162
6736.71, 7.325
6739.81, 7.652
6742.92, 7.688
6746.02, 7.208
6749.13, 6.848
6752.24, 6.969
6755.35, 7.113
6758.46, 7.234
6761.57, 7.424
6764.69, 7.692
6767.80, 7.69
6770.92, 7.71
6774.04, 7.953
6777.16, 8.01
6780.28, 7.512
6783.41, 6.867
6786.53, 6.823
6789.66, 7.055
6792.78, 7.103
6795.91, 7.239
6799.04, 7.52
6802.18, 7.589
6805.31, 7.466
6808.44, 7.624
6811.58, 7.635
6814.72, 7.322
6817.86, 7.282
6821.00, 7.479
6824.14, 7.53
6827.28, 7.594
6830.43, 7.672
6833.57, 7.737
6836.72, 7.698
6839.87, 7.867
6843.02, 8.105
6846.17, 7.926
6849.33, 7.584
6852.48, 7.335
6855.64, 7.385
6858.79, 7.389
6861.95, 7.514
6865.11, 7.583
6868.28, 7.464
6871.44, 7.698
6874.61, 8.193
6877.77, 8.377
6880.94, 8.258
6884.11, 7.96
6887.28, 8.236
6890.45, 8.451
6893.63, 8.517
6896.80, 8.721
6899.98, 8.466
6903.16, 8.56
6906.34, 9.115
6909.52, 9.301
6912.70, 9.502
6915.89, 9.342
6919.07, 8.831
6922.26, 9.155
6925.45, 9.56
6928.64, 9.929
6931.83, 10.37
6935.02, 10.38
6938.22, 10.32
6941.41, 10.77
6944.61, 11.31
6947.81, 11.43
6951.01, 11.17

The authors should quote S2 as 0.11 mag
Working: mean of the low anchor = 10.4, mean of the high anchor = 7.59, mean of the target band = 7.42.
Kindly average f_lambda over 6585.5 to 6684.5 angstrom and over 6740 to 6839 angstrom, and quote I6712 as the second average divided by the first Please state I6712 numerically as 0.78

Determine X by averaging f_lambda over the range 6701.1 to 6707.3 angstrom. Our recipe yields 8.23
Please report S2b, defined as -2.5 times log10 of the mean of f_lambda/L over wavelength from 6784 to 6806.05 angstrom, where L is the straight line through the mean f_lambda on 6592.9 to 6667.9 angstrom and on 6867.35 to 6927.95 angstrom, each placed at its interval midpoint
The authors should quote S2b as 0.24 mag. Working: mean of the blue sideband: 9.64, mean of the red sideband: 8.65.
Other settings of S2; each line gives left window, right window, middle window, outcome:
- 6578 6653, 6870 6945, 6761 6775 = 0.24 mag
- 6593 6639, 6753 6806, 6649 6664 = 0.13 mag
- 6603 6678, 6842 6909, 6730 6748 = 0.19 mag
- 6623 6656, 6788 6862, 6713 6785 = 0.12 mag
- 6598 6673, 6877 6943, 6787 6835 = 0.24 mag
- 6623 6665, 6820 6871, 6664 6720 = 0.09 mag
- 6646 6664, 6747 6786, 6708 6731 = 0.09 mag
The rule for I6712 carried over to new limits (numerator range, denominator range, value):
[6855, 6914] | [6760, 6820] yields 1.11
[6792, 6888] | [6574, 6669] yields 0.77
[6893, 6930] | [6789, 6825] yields 1.23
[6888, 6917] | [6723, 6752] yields 1.23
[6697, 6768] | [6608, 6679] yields 0.80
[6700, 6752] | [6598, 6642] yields 0.74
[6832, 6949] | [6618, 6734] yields 1.04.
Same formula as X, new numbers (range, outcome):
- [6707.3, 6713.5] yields 8.23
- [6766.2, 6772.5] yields 7.7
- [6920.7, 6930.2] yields 9.55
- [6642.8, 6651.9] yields 9.04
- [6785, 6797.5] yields 7.06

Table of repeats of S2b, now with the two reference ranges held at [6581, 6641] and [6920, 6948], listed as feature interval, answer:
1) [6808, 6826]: 0.348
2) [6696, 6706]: 0.274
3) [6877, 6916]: 0.186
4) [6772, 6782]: 0.301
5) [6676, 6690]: 0.294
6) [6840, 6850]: 0.287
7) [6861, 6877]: 0.309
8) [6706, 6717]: 0.289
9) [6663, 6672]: 0.153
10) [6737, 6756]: 0.380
